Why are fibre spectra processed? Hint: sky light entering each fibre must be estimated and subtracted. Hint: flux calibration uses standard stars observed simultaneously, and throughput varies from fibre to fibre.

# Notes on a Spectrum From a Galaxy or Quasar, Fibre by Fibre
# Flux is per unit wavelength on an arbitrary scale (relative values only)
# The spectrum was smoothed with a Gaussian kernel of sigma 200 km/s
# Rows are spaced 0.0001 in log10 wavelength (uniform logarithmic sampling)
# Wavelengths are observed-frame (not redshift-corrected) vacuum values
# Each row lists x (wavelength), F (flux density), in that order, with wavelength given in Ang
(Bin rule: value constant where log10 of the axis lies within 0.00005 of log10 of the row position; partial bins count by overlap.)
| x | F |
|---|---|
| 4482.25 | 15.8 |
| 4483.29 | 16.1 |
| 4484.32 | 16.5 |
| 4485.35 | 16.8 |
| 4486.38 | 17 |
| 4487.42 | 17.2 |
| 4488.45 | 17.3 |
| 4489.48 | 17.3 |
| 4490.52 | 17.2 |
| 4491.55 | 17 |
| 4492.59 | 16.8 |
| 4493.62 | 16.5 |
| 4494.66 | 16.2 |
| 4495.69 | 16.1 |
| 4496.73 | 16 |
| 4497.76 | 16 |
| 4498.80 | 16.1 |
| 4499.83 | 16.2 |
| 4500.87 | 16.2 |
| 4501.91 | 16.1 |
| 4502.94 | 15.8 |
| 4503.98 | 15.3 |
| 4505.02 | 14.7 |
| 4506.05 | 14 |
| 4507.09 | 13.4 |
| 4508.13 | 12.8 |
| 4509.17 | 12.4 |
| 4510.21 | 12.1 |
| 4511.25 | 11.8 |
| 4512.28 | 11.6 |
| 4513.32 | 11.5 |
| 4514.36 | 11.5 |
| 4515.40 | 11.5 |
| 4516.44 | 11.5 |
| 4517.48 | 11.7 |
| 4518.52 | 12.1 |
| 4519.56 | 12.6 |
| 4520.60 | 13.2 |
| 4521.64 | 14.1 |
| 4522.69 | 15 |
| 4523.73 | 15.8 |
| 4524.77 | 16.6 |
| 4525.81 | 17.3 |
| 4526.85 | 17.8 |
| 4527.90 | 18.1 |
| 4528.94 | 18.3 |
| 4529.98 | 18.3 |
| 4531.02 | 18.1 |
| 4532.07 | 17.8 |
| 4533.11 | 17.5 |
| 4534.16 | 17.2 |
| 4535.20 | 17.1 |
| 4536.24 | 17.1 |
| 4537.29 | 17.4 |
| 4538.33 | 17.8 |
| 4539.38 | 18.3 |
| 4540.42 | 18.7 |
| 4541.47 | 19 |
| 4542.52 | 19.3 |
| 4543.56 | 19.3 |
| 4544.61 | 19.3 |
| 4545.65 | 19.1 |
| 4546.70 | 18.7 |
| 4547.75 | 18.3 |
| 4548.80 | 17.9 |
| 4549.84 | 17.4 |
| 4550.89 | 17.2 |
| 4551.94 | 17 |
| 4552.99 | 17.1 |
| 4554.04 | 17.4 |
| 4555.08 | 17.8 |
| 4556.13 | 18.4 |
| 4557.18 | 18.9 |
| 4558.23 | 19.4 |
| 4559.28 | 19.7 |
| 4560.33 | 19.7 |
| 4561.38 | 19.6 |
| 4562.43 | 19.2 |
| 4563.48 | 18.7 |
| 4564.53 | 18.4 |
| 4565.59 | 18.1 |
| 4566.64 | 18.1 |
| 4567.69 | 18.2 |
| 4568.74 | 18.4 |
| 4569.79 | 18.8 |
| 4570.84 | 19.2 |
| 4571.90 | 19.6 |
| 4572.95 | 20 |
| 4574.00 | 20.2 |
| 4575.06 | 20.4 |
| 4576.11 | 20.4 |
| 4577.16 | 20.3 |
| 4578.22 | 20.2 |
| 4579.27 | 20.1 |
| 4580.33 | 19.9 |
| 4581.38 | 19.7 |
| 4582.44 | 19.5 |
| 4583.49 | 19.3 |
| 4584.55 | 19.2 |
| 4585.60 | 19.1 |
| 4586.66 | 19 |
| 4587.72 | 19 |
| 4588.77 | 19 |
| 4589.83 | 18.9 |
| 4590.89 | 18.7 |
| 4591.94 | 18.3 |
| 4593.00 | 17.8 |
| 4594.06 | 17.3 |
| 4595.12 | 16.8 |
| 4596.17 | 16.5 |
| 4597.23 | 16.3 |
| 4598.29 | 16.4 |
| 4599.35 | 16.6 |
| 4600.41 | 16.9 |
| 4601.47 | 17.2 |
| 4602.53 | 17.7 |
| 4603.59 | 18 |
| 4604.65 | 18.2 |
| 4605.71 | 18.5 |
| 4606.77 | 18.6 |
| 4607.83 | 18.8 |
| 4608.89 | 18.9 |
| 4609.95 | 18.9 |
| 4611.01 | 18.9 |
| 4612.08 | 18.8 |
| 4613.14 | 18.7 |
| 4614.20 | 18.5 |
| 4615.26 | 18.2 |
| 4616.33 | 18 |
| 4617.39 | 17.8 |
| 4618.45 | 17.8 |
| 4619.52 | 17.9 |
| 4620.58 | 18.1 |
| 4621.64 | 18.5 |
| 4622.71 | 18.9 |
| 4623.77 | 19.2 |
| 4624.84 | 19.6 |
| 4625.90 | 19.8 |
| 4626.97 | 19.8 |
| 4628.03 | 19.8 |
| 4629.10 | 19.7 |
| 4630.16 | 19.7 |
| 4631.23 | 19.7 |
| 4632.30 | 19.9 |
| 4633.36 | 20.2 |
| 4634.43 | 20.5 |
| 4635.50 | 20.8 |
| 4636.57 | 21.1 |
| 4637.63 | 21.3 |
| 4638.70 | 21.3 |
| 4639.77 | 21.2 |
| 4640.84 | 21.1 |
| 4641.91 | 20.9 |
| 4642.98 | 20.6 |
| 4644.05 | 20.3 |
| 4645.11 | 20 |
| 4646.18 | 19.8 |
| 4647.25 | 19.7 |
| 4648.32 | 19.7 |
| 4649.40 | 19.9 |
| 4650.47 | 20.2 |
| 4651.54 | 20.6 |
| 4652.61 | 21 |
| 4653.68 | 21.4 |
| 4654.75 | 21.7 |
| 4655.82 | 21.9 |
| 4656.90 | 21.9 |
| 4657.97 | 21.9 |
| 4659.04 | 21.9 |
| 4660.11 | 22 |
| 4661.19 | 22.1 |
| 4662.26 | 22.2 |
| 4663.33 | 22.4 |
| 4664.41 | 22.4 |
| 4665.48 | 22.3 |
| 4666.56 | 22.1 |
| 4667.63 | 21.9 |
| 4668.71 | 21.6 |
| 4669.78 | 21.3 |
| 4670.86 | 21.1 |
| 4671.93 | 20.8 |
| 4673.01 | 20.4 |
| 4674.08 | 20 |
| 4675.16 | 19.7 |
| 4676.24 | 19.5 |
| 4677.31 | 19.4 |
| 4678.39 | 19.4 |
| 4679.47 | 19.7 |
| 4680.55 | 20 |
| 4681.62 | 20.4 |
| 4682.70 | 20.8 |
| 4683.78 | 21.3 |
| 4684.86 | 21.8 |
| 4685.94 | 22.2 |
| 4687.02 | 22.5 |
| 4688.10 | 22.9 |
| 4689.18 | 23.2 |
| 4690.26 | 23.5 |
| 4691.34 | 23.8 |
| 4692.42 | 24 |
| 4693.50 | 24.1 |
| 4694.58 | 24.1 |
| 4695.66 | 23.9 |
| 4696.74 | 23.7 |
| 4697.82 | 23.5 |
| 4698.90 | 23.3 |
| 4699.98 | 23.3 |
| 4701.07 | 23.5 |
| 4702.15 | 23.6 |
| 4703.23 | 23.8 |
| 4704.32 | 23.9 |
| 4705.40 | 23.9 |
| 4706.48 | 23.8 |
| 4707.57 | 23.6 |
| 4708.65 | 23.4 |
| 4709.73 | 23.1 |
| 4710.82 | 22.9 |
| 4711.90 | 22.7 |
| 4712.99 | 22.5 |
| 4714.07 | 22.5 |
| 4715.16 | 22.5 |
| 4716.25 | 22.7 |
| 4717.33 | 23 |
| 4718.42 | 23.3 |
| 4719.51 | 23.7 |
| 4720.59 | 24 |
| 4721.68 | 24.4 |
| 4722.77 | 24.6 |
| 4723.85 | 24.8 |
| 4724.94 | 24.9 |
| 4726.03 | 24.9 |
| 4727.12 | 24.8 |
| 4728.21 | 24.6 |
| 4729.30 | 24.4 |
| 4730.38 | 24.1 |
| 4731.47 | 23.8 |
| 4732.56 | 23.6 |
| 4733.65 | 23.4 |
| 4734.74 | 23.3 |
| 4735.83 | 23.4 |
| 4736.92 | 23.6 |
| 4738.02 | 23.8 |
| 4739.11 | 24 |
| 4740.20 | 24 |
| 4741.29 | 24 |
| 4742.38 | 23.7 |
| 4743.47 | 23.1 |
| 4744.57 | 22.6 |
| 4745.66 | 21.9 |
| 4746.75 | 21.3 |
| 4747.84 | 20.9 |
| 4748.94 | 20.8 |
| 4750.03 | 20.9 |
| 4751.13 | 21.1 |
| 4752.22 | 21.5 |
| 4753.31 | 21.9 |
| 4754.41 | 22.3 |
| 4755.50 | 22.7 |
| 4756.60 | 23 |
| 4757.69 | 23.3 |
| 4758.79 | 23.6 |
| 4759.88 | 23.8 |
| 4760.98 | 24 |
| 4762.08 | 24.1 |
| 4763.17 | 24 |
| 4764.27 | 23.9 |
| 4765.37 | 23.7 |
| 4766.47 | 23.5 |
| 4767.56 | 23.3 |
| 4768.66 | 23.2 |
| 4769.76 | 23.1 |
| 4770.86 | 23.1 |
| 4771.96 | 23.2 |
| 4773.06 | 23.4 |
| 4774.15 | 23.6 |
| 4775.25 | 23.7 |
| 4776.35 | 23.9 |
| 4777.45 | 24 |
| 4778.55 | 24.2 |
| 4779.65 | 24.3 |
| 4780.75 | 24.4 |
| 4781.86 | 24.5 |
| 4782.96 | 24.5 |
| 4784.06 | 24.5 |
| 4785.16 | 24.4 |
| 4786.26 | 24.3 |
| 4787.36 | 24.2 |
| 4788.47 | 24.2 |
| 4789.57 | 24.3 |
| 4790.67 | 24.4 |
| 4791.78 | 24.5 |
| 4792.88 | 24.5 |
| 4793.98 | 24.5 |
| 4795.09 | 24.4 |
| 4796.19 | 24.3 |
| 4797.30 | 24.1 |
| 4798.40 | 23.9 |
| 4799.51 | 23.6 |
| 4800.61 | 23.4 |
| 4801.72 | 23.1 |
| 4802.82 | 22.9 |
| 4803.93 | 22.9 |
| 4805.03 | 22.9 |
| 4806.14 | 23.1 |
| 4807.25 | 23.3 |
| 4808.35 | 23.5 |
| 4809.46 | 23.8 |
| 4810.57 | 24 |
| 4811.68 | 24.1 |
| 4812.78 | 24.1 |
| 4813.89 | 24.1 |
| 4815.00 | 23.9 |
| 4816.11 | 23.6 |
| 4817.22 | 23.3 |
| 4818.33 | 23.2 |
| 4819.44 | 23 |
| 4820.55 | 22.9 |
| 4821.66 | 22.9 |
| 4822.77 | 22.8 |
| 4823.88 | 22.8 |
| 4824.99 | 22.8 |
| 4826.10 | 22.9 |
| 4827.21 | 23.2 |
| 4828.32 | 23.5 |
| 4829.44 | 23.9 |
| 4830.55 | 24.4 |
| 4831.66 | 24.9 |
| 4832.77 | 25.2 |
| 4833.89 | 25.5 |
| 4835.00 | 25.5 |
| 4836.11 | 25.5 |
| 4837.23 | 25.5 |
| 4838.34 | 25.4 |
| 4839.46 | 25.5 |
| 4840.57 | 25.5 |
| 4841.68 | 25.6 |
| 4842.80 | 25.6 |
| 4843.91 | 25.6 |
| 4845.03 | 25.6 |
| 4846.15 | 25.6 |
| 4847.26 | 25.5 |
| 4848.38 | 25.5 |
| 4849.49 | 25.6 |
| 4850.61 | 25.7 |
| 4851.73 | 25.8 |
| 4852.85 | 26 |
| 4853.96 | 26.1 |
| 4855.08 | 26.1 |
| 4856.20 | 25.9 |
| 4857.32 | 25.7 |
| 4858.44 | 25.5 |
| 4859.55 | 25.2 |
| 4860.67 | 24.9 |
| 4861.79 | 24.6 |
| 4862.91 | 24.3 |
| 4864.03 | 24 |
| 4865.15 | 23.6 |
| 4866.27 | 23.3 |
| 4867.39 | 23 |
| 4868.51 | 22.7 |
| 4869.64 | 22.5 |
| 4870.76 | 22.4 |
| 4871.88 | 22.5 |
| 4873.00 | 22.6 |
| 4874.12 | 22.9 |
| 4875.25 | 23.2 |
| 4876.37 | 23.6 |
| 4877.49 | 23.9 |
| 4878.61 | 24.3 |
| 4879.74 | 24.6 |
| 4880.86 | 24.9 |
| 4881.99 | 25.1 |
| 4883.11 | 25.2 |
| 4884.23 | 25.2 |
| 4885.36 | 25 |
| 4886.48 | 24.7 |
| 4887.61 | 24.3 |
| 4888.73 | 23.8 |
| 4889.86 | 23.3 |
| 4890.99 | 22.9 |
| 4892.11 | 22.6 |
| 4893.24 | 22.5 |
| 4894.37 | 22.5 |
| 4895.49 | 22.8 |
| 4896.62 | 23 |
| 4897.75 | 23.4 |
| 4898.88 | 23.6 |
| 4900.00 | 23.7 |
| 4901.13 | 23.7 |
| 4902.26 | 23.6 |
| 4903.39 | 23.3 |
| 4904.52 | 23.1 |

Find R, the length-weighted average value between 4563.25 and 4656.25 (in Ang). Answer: 19.2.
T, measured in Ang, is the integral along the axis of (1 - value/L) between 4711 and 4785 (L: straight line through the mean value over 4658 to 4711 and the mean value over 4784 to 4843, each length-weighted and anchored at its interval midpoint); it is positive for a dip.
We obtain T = -0.9 Ang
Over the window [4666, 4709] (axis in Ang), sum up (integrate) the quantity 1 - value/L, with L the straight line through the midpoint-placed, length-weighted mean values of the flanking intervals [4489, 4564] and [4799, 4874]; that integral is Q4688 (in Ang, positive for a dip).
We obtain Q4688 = -3.7 Ang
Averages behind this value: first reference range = 16.4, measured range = 22.2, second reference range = 24.2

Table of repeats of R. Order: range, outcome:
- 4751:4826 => 23.6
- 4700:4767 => 23.3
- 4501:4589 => 17.2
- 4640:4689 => 21.1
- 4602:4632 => 18.8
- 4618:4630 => 19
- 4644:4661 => 20.9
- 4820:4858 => 24.9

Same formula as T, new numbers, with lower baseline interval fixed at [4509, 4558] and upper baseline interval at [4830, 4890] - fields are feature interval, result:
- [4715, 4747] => -3.48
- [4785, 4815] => -0.92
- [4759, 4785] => -1.60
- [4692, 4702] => -1.55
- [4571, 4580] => -1.41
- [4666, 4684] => -0.54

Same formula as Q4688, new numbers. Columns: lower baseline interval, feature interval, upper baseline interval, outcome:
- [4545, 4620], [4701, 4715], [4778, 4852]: -1.1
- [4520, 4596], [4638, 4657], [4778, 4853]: -0.3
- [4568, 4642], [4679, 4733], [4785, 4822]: -4.6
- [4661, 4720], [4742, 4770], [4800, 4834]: 0.3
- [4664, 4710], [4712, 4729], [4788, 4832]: -0.9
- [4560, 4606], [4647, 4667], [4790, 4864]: -1.0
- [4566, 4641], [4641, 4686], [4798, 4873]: -1.4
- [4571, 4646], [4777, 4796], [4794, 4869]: -0.9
